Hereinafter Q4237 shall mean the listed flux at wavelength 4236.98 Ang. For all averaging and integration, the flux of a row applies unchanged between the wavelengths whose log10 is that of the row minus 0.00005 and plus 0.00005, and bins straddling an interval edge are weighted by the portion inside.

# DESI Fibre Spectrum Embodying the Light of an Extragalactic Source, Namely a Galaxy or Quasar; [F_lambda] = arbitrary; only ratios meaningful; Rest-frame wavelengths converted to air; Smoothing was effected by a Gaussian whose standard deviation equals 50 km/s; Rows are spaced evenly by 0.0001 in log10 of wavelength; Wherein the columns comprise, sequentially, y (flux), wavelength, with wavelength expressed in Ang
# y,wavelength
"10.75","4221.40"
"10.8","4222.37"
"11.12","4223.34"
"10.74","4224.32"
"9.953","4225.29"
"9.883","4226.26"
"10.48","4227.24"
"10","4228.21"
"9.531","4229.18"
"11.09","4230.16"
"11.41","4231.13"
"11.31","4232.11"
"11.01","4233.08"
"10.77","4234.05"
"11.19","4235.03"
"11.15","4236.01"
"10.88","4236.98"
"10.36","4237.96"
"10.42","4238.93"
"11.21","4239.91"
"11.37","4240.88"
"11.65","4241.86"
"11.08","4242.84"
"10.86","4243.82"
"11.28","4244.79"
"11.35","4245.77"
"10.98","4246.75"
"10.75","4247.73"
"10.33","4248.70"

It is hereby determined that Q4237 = 10.88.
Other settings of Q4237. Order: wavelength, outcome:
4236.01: 11.15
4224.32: 10.74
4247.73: 10.75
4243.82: 10.86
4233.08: 11.01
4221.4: 10.75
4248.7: 10.33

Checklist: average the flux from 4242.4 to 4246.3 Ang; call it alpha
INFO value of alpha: 11.1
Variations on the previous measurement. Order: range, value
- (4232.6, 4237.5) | 11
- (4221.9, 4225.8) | 10.6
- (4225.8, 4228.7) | 10.1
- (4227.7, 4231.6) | 10.5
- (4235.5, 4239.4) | 10.7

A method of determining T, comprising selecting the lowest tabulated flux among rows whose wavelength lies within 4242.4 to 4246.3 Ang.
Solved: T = 10.86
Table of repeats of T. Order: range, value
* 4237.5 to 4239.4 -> 10.36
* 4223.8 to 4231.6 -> 9.531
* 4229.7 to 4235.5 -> 10.77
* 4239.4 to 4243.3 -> 11.08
